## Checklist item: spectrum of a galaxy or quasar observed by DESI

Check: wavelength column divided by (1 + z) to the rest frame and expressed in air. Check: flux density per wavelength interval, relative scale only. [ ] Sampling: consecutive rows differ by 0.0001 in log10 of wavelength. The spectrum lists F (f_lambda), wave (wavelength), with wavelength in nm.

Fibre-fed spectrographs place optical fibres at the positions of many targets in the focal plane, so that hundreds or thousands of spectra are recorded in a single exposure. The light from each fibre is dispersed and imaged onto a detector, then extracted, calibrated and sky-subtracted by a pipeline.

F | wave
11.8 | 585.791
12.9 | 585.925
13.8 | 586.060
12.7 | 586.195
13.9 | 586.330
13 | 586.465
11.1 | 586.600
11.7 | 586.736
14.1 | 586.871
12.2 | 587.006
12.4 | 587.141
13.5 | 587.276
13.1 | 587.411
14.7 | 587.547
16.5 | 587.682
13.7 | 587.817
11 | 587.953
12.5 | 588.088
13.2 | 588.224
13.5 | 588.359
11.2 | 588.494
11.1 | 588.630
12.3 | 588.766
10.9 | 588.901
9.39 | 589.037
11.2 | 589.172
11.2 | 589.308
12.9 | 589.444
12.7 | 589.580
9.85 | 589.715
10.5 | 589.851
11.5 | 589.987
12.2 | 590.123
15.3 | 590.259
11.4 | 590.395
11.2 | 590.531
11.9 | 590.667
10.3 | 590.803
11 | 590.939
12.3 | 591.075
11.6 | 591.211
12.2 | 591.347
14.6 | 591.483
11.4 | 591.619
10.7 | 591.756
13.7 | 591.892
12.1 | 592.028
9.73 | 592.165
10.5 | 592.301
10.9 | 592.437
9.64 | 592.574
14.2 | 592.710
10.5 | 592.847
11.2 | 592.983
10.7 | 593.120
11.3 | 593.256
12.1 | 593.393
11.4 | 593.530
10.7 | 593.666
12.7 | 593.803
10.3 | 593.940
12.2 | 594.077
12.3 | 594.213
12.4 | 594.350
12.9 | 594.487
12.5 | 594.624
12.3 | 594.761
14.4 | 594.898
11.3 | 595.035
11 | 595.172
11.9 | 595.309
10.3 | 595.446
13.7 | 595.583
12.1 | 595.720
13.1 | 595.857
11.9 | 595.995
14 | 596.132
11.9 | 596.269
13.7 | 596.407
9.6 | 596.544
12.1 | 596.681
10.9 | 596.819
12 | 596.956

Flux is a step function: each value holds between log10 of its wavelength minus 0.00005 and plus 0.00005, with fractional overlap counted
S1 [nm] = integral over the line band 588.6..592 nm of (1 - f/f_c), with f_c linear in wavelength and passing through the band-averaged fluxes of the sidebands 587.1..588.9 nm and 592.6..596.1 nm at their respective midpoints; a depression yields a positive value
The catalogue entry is 0.221 nm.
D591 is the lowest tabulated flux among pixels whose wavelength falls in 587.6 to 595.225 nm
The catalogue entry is 9.39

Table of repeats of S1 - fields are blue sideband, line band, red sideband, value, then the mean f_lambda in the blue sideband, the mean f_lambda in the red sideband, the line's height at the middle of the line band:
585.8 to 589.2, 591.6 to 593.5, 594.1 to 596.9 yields 0.159 nm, 12.6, 12.2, 12.4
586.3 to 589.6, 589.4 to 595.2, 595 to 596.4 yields 0.260 nm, 12.5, 12.2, 12.3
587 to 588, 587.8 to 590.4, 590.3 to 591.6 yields 0.183 nm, 13.5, 11.9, 12.8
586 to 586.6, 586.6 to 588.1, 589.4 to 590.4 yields -0.043 nm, 13.1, 12.1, 12.8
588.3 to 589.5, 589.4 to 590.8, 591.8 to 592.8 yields -0.044 nm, 11.5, 11.5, 11.5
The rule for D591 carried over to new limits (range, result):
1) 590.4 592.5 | 9.73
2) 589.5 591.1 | 9.85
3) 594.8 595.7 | 10.3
